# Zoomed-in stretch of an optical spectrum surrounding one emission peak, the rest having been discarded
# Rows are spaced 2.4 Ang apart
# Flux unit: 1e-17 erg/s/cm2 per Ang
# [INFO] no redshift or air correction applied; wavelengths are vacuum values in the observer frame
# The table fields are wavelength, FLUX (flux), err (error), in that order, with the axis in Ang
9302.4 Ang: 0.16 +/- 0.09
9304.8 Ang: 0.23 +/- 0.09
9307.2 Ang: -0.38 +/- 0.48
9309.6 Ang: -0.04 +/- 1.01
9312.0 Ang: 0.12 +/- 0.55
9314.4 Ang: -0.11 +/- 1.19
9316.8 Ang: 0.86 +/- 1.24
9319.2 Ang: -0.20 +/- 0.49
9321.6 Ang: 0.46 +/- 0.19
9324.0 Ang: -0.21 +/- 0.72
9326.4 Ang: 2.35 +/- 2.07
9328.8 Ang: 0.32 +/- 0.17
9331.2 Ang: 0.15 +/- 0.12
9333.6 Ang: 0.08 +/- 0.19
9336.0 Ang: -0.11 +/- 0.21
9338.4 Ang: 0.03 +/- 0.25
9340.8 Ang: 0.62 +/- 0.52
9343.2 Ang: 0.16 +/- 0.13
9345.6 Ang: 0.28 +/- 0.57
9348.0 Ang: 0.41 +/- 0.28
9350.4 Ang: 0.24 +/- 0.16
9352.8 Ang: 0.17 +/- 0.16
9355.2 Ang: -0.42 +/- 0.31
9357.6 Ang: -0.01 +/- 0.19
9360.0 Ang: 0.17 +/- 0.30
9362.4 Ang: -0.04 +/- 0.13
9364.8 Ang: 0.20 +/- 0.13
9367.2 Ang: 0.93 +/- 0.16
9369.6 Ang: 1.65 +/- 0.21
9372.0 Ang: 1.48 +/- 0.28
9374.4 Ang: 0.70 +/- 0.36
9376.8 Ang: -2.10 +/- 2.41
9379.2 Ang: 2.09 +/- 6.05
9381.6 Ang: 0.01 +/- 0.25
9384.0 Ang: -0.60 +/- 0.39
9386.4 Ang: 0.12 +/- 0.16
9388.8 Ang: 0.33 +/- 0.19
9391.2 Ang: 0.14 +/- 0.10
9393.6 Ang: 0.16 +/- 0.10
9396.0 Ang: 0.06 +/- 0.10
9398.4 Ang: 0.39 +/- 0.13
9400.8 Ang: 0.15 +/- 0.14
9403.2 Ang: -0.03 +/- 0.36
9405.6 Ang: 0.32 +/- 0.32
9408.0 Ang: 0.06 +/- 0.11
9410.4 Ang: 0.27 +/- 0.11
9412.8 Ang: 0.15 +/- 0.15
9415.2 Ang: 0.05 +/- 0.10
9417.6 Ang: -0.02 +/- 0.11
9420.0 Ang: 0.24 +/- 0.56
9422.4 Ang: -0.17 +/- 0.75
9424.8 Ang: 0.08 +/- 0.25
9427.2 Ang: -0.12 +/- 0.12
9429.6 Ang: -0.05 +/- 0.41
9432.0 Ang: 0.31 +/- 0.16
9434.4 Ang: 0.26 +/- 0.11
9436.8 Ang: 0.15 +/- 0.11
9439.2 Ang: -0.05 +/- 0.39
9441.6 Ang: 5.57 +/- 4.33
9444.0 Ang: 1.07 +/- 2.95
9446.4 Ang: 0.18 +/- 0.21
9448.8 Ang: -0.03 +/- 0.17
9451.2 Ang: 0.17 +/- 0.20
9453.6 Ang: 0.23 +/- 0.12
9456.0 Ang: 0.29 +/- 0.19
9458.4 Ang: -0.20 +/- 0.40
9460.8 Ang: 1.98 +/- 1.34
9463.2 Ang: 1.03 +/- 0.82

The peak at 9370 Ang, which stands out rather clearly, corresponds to H-beta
